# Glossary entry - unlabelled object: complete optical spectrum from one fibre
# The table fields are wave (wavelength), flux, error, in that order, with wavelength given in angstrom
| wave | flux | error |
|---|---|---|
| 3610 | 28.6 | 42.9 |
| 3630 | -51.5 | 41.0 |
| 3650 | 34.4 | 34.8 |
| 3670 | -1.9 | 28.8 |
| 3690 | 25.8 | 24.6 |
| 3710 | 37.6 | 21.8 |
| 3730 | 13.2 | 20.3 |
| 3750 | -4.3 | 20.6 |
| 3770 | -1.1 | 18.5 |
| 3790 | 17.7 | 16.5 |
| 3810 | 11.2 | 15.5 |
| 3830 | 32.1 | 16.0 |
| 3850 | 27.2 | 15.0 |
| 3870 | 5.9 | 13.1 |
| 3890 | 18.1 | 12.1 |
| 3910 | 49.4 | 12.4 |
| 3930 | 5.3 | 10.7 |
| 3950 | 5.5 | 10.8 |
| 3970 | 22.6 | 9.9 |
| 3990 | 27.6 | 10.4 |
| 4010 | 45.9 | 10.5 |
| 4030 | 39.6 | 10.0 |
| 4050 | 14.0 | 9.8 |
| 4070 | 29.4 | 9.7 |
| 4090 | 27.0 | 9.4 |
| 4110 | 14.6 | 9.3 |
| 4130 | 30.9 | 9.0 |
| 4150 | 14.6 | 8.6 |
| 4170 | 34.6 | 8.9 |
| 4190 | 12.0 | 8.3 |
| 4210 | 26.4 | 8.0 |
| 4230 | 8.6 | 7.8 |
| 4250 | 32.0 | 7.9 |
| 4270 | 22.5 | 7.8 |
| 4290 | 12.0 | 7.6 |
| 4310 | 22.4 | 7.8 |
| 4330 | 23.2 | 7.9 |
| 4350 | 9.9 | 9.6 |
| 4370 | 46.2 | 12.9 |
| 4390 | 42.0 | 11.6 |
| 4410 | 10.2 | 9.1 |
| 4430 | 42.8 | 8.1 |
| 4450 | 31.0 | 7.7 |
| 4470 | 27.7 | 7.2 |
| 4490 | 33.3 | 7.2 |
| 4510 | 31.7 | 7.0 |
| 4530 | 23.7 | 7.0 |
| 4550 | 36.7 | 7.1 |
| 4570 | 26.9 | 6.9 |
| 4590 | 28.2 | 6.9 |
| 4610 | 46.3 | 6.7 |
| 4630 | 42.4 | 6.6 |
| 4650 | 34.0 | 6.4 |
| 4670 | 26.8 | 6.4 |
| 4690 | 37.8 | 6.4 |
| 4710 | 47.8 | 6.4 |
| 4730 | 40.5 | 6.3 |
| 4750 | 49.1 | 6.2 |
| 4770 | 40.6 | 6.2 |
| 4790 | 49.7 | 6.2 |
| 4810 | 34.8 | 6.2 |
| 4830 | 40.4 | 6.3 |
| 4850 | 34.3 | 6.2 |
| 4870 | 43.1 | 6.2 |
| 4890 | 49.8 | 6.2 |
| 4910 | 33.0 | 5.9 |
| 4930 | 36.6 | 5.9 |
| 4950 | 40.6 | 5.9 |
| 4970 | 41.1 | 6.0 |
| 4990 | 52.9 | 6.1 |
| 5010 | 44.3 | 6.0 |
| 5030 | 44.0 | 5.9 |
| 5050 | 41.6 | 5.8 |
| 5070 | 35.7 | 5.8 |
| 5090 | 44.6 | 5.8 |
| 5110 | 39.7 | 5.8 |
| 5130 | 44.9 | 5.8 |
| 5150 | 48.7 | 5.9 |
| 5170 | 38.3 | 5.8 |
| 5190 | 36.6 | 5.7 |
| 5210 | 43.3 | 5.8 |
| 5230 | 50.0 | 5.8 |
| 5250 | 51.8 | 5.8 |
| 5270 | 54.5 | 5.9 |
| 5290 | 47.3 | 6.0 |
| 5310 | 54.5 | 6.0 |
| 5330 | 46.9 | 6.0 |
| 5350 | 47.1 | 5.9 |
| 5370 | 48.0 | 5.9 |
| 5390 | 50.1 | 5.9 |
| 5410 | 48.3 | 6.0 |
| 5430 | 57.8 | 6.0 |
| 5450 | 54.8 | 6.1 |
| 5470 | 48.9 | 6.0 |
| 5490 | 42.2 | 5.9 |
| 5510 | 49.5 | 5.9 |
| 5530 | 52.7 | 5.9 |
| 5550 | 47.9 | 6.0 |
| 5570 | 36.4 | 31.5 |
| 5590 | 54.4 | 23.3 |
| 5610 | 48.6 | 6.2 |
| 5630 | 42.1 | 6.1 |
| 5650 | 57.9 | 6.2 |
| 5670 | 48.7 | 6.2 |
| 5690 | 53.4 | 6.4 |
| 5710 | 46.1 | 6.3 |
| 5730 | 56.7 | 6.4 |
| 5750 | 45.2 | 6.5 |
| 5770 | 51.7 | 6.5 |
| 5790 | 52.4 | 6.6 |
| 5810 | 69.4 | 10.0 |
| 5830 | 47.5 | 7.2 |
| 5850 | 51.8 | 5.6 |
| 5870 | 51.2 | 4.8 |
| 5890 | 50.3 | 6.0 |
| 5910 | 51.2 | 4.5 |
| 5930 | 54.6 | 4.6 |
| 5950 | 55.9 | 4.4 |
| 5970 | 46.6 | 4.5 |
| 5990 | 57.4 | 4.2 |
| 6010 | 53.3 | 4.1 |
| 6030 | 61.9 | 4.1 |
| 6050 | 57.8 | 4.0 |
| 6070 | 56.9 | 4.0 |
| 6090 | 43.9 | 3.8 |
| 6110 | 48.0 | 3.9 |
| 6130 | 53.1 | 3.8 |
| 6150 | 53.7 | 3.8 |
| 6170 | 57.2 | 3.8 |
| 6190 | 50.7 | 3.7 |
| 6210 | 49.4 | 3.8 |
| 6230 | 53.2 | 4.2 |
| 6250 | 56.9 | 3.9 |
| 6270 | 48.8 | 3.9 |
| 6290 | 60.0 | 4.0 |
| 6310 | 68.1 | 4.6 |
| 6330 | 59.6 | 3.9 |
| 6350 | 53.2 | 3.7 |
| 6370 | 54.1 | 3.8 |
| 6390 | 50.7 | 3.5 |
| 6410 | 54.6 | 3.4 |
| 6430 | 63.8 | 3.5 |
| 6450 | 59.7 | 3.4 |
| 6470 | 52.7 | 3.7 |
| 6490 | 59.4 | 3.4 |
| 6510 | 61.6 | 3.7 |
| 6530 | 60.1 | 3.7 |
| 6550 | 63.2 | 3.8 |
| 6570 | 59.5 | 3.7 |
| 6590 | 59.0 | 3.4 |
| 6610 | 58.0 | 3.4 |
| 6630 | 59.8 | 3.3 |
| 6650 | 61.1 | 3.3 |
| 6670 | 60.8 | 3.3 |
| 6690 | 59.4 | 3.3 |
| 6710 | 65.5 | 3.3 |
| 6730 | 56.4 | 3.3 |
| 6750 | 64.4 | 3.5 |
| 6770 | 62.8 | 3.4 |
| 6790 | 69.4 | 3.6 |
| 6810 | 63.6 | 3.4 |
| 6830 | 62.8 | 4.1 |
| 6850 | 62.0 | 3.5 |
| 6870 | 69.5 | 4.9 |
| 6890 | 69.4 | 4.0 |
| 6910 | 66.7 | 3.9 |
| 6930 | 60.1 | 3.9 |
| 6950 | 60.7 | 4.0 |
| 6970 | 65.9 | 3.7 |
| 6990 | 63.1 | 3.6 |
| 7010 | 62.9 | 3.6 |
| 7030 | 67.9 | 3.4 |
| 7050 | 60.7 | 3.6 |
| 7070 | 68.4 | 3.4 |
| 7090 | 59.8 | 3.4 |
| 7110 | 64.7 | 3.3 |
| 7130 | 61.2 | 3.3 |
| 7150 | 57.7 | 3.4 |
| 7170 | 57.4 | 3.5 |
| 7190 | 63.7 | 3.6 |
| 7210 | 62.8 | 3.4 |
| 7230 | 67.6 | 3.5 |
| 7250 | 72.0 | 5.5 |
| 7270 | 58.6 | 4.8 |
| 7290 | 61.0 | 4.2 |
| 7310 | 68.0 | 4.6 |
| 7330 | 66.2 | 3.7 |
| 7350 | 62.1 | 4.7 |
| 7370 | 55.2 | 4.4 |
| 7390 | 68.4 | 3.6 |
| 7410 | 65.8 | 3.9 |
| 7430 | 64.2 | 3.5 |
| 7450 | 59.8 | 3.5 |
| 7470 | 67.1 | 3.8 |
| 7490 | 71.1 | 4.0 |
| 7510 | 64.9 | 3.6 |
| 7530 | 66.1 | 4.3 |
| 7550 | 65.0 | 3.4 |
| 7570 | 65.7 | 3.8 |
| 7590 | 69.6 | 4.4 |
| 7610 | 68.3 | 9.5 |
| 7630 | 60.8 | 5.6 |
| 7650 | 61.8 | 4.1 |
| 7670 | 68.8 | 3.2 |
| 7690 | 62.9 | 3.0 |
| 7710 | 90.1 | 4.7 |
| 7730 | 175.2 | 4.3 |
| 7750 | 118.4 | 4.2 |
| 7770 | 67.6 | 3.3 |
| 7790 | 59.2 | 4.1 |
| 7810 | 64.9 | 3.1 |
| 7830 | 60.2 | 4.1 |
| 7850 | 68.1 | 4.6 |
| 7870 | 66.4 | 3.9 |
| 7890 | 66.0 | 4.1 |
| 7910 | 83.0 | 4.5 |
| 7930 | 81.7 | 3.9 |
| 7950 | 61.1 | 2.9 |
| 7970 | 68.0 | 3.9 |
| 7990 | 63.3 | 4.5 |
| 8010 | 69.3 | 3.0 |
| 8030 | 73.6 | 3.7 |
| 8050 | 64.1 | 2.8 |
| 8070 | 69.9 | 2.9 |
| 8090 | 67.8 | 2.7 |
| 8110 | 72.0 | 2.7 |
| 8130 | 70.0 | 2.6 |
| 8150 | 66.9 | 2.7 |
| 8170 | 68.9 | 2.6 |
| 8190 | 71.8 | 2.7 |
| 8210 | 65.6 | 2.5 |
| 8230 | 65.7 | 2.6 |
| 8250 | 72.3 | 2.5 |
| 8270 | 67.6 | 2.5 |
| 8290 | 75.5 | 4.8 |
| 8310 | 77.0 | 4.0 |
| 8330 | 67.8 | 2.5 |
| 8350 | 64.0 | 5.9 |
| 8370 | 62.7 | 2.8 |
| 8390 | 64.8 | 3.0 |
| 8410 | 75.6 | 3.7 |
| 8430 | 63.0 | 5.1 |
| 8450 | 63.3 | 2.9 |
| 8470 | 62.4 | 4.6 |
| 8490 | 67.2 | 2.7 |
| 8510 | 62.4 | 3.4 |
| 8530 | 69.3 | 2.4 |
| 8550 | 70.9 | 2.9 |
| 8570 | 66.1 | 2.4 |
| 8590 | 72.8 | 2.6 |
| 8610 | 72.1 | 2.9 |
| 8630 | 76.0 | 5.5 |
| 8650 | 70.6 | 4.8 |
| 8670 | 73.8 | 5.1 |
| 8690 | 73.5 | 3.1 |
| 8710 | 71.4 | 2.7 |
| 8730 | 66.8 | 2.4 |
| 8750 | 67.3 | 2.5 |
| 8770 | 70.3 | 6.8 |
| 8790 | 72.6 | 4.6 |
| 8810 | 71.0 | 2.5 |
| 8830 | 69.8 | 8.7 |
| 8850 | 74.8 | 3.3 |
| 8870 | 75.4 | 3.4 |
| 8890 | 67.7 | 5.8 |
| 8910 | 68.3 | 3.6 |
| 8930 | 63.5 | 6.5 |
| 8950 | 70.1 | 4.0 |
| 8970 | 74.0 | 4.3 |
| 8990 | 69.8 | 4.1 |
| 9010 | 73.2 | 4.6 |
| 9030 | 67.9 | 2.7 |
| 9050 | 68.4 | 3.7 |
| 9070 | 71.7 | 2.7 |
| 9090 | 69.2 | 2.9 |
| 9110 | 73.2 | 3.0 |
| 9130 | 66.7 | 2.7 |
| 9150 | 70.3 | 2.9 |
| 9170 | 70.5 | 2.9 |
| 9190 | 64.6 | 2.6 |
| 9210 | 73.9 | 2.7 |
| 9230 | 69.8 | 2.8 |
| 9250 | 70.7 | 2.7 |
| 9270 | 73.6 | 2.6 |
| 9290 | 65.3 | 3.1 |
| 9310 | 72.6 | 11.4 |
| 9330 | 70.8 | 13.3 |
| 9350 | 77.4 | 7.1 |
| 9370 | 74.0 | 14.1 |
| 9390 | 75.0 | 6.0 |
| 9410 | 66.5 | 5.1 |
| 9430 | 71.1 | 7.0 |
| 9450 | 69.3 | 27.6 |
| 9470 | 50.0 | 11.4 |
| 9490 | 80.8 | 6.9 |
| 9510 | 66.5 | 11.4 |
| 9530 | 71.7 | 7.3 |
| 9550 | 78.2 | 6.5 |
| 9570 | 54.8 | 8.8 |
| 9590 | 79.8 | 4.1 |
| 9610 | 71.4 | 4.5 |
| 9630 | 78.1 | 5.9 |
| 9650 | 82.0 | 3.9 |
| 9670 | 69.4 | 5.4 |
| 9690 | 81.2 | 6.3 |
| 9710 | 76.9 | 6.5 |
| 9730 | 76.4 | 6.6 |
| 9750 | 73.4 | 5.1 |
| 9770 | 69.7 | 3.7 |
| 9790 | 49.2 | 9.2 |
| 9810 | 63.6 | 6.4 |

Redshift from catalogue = 0.18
